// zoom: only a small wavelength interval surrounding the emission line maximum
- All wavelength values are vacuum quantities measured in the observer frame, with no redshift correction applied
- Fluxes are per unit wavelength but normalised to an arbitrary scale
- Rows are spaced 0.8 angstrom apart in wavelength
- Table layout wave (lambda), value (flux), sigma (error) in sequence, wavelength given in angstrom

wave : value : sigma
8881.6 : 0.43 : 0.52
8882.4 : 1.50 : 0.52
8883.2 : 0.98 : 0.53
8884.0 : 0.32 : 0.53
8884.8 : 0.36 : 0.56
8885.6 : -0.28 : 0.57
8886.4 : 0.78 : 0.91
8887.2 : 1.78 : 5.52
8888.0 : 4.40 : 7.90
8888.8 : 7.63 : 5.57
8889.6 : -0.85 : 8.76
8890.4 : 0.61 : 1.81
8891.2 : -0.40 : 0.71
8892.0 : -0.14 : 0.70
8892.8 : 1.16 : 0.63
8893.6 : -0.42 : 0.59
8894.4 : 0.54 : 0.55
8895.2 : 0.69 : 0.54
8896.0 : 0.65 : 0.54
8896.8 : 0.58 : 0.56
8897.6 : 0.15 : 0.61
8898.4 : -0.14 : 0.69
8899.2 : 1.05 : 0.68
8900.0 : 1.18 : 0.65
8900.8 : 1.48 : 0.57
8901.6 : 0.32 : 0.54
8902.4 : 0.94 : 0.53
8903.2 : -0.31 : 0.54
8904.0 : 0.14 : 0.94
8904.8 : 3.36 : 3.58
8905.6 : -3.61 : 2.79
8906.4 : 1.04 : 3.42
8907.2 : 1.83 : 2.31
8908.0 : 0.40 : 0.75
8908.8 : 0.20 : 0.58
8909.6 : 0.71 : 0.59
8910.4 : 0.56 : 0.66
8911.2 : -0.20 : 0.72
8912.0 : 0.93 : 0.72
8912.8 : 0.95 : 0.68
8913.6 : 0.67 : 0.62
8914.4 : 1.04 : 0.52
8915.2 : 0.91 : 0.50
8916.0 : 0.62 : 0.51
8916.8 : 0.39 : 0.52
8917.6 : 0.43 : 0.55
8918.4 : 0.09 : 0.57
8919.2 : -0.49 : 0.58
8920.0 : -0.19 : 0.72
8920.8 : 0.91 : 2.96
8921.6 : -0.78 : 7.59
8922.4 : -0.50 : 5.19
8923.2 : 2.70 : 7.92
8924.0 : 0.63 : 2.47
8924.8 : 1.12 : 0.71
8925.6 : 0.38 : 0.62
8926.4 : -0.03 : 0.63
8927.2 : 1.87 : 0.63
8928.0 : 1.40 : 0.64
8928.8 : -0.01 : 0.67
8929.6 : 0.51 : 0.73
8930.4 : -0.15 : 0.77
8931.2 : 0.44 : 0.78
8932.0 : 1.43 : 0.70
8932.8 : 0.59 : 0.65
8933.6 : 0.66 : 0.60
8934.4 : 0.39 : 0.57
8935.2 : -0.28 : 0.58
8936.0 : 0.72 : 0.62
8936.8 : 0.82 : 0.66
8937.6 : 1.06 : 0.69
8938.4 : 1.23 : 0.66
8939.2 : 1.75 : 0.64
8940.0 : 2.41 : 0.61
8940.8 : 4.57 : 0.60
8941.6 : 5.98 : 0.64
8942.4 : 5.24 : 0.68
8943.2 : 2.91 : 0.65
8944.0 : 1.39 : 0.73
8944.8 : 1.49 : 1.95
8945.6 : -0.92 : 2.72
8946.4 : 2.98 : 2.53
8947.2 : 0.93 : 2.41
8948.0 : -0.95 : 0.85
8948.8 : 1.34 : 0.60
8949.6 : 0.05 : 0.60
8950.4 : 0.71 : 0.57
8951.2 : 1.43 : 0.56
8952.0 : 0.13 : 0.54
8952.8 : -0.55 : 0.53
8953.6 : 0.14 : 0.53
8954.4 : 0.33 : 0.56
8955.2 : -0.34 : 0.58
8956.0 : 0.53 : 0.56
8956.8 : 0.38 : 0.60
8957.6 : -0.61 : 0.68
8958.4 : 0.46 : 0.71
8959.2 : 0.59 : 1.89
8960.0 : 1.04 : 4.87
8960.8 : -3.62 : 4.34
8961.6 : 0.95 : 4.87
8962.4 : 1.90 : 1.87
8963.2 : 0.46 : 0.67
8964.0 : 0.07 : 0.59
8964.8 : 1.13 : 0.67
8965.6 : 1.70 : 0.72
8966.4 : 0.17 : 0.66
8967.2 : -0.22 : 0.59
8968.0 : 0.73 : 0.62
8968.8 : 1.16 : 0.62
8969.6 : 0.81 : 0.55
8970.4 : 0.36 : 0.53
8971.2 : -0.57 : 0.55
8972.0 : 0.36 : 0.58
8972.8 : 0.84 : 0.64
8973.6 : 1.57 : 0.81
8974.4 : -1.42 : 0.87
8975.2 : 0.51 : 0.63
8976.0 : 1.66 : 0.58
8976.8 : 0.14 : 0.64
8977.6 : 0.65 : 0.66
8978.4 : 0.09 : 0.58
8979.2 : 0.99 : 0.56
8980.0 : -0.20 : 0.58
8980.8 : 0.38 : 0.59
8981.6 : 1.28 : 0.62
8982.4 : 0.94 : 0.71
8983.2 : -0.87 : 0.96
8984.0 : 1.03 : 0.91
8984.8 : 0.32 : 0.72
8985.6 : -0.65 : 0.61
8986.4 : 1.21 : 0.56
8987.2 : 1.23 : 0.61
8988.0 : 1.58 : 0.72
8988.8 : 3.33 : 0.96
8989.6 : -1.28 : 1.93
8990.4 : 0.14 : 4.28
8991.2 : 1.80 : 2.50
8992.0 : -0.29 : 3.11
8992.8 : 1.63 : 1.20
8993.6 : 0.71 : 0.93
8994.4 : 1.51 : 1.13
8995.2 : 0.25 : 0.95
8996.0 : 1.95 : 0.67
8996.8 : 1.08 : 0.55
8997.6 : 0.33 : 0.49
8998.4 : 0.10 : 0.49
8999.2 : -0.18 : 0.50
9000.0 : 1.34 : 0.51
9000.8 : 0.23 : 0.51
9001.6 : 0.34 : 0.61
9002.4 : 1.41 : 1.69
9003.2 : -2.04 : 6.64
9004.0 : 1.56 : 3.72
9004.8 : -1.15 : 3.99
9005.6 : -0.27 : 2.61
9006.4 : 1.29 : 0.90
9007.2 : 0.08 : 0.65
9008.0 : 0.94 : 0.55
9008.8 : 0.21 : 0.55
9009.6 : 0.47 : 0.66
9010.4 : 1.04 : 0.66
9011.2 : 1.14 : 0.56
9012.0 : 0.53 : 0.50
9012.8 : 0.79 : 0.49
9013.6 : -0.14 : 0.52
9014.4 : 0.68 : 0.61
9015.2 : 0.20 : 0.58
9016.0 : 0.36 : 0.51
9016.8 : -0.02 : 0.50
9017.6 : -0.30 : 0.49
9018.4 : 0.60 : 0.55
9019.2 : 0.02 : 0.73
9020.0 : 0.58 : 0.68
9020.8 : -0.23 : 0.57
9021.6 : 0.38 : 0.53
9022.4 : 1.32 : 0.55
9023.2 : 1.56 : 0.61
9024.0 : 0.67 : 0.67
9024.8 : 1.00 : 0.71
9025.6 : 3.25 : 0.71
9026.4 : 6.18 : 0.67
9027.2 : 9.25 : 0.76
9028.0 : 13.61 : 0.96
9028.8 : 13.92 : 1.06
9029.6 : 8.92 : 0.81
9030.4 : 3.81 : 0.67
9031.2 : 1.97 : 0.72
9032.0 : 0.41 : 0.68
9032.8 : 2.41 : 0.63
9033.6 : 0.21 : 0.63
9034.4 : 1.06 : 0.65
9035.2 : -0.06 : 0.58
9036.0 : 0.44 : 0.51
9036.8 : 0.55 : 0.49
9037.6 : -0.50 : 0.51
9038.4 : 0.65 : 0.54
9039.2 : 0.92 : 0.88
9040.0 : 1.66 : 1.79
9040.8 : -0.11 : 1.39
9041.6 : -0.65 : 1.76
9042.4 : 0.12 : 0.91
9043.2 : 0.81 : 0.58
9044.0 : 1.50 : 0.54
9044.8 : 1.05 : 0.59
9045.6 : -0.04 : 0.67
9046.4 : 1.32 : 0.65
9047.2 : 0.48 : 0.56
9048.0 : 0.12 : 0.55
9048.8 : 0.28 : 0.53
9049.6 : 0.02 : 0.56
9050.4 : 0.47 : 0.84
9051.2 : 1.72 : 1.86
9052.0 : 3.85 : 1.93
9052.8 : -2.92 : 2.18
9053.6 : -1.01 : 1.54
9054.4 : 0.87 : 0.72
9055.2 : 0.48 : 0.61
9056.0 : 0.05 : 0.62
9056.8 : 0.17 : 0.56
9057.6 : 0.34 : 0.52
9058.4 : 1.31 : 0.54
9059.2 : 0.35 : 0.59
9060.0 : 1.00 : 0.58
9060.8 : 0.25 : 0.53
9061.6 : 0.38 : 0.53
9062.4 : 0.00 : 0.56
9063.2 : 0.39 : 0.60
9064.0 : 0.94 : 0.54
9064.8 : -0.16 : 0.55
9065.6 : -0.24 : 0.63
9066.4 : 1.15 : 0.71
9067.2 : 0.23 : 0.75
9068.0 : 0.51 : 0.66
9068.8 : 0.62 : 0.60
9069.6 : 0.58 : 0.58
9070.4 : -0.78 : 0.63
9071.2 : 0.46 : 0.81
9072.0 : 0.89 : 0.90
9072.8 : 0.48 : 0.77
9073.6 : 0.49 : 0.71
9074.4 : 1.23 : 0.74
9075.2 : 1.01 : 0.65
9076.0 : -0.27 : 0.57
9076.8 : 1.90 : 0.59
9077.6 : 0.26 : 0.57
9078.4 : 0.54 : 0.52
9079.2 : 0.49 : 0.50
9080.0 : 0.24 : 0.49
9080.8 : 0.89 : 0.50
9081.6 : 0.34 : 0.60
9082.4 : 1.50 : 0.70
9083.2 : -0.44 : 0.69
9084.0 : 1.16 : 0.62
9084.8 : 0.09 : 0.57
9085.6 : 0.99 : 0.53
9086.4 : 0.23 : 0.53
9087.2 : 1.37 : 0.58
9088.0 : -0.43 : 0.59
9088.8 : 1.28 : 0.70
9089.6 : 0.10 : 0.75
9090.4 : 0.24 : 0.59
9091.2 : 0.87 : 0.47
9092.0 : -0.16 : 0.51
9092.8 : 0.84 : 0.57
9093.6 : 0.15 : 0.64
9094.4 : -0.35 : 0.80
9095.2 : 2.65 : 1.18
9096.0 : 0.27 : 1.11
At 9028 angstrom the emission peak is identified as [O III] 5007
